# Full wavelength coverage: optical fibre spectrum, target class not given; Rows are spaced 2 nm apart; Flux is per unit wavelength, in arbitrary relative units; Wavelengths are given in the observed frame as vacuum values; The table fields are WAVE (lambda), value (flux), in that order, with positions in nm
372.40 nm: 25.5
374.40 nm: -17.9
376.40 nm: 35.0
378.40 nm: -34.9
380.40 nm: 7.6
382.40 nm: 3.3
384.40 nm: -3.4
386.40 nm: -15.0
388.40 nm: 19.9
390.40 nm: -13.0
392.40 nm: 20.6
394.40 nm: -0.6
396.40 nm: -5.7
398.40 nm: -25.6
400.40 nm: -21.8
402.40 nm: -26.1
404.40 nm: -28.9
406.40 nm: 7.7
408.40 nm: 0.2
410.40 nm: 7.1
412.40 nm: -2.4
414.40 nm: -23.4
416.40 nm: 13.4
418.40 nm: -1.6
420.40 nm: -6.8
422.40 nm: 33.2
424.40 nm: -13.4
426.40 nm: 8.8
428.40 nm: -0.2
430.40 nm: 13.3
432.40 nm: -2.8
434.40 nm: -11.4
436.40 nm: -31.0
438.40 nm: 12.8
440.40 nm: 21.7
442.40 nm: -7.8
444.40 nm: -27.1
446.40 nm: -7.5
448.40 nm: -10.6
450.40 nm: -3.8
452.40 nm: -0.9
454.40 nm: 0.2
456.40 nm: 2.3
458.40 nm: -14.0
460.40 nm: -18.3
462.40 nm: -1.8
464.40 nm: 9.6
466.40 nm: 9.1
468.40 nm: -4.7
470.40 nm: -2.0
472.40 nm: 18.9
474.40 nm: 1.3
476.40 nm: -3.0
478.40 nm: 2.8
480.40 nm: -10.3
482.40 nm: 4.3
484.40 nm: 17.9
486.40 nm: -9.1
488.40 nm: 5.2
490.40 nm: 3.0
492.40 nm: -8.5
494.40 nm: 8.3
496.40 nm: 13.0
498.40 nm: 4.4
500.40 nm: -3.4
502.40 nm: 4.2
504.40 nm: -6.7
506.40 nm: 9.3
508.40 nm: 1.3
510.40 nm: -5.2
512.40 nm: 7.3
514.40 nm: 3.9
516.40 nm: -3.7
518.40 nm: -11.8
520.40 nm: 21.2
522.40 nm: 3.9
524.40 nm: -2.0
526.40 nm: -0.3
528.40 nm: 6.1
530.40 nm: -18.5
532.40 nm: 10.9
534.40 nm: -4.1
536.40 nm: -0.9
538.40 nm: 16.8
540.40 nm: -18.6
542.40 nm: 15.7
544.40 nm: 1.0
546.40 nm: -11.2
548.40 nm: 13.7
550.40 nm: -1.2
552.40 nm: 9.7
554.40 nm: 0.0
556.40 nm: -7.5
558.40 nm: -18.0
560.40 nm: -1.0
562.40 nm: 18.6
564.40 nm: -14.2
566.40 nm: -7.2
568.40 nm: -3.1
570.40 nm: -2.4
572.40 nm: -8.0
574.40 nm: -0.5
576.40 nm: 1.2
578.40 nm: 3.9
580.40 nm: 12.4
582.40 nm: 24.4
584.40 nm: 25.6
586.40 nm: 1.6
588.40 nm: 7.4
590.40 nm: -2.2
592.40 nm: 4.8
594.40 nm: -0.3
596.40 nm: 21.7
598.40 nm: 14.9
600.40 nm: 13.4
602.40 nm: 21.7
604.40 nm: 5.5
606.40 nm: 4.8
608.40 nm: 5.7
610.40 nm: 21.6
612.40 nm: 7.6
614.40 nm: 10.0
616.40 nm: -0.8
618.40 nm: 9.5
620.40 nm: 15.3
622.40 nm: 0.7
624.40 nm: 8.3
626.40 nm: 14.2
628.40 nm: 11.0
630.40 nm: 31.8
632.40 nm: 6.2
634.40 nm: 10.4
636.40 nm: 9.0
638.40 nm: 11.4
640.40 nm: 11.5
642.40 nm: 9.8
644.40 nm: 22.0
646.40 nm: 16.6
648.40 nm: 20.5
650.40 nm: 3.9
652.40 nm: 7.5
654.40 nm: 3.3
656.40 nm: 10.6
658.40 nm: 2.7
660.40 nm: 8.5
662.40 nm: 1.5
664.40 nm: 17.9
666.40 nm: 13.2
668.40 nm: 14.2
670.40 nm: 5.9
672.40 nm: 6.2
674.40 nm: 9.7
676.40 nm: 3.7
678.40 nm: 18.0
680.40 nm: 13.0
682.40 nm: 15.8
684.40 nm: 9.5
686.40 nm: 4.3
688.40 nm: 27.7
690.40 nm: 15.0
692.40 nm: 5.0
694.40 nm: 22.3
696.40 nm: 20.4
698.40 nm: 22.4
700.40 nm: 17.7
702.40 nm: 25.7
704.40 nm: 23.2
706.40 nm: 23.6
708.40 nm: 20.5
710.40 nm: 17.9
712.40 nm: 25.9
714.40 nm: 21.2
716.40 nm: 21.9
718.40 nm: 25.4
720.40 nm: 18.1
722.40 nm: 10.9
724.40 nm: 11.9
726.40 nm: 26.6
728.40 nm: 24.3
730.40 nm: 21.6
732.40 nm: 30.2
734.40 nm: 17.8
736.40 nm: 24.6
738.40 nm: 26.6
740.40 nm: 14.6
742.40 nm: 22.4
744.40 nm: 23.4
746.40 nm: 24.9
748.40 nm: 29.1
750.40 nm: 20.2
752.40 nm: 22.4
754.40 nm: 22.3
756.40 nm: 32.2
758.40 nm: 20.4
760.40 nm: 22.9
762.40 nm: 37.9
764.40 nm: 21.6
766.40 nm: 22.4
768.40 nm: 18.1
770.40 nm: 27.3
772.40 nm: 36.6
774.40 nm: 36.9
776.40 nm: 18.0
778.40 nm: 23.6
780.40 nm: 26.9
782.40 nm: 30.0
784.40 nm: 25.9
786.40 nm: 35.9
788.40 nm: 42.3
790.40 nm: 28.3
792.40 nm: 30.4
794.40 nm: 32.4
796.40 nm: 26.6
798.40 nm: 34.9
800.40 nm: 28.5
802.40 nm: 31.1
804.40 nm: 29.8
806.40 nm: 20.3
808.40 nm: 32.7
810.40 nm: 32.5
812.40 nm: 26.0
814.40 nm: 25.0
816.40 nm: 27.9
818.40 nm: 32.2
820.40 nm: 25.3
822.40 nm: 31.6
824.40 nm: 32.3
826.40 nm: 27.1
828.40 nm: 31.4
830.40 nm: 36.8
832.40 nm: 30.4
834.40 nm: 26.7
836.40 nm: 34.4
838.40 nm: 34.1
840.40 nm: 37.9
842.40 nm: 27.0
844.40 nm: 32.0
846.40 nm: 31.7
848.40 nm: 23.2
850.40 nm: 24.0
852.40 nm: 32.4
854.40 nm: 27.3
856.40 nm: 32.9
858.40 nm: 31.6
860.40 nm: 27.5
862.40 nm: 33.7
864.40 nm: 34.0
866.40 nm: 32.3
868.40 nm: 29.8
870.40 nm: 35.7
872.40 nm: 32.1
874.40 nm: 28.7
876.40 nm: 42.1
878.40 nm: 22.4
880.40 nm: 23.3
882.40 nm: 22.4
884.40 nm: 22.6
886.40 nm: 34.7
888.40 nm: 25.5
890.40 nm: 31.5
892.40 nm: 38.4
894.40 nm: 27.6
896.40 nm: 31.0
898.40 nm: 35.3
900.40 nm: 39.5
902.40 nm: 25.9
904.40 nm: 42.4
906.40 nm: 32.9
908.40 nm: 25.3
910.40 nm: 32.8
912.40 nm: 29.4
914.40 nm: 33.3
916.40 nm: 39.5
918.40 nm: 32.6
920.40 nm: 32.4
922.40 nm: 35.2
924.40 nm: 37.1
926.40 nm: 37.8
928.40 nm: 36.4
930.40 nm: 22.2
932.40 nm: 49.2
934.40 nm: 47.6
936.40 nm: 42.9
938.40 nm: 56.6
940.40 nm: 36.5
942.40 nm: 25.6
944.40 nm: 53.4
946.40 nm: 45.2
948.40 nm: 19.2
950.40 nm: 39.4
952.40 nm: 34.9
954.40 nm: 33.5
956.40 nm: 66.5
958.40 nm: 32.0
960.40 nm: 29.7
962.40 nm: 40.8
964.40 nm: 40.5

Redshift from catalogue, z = 0.744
